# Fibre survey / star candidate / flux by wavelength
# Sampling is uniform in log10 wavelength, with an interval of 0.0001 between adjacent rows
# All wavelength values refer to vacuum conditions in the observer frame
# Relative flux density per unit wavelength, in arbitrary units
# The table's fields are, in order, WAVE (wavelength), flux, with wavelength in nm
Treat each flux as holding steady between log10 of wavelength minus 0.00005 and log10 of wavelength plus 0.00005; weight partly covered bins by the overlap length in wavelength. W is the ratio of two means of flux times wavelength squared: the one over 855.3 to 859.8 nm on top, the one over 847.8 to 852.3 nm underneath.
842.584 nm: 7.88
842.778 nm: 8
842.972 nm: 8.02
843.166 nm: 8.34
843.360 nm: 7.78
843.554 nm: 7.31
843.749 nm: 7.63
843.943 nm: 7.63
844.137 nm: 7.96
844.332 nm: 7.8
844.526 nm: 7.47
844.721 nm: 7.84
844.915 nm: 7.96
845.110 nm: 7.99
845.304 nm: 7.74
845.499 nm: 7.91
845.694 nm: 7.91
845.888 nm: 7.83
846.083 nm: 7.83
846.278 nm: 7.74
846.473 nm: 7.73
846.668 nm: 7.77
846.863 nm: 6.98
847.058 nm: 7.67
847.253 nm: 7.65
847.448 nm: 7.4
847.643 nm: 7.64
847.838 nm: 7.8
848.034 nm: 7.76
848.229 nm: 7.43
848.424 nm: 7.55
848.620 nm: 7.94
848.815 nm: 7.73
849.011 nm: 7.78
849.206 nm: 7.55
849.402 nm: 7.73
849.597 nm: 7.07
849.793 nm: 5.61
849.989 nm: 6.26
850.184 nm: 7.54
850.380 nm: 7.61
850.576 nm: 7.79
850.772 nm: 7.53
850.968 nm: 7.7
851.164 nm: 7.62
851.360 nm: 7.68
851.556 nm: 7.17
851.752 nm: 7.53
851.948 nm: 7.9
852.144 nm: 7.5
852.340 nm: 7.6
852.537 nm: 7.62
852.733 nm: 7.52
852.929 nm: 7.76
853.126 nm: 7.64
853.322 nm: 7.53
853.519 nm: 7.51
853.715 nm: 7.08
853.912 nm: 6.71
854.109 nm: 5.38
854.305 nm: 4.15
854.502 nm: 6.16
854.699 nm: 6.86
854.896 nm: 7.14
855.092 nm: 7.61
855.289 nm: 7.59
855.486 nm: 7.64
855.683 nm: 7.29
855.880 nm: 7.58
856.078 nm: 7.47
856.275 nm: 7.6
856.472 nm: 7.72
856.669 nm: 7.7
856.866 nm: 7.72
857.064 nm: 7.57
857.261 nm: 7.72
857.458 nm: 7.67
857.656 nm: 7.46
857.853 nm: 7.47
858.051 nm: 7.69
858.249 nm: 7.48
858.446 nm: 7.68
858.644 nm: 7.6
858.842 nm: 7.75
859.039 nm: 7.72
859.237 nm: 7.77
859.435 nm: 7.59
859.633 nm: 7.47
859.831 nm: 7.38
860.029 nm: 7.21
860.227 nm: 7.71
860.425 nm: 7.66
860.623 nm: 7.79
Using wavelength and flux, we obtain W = 1.04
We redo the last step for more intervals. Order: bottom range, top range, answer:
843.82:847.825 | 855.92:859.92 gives 1.01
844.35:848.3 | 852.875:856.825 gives 0.94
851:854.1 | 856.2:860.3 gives 1.04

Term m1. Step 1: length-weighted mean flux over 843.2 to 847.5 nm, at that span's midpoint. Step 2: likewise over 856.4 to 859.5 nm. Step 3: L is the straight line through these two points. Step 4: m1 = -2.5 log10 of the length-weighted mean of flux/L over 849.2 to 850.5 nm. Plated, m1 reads 0.10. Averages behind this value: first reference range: 7.72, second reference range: 7.64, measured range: 7.03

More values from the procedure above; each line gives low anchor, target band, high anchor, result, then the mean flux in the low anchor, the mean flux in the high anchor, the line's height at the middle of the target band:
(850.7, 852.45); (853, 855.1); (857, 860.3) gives 0.14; 7.58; 7.58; 7.58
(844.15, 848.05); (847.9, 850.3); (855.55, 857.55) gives 0.05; 7.72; 7.6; 7.69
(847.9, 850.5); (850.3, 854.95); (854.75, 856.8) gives 0.04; 7.36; 7.52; 7.44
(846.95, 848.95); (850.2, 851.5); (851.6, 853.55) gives 0.00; 7.65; 7.6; 7.62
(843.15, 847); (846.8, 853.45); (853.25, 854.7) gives -0.08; 7.74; 6.37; 6.96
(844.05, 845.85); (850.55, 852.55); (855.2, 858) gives 0.01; 7.84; 7.59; 7.7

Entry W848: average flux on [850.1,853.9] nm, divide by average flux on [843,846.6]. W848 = 0.97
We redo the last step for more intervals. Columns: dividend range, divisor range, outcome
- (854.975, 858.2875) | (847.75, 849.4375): 0.99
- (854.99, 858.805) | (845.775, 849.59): 0.99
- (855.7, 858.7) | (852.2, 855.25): 1.09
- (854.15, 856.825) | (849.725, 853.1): 0.95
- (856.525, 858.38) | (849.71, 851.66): 1.05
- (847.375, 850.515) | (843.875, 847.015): 0.95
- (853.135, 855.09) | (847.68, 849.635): 0.86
